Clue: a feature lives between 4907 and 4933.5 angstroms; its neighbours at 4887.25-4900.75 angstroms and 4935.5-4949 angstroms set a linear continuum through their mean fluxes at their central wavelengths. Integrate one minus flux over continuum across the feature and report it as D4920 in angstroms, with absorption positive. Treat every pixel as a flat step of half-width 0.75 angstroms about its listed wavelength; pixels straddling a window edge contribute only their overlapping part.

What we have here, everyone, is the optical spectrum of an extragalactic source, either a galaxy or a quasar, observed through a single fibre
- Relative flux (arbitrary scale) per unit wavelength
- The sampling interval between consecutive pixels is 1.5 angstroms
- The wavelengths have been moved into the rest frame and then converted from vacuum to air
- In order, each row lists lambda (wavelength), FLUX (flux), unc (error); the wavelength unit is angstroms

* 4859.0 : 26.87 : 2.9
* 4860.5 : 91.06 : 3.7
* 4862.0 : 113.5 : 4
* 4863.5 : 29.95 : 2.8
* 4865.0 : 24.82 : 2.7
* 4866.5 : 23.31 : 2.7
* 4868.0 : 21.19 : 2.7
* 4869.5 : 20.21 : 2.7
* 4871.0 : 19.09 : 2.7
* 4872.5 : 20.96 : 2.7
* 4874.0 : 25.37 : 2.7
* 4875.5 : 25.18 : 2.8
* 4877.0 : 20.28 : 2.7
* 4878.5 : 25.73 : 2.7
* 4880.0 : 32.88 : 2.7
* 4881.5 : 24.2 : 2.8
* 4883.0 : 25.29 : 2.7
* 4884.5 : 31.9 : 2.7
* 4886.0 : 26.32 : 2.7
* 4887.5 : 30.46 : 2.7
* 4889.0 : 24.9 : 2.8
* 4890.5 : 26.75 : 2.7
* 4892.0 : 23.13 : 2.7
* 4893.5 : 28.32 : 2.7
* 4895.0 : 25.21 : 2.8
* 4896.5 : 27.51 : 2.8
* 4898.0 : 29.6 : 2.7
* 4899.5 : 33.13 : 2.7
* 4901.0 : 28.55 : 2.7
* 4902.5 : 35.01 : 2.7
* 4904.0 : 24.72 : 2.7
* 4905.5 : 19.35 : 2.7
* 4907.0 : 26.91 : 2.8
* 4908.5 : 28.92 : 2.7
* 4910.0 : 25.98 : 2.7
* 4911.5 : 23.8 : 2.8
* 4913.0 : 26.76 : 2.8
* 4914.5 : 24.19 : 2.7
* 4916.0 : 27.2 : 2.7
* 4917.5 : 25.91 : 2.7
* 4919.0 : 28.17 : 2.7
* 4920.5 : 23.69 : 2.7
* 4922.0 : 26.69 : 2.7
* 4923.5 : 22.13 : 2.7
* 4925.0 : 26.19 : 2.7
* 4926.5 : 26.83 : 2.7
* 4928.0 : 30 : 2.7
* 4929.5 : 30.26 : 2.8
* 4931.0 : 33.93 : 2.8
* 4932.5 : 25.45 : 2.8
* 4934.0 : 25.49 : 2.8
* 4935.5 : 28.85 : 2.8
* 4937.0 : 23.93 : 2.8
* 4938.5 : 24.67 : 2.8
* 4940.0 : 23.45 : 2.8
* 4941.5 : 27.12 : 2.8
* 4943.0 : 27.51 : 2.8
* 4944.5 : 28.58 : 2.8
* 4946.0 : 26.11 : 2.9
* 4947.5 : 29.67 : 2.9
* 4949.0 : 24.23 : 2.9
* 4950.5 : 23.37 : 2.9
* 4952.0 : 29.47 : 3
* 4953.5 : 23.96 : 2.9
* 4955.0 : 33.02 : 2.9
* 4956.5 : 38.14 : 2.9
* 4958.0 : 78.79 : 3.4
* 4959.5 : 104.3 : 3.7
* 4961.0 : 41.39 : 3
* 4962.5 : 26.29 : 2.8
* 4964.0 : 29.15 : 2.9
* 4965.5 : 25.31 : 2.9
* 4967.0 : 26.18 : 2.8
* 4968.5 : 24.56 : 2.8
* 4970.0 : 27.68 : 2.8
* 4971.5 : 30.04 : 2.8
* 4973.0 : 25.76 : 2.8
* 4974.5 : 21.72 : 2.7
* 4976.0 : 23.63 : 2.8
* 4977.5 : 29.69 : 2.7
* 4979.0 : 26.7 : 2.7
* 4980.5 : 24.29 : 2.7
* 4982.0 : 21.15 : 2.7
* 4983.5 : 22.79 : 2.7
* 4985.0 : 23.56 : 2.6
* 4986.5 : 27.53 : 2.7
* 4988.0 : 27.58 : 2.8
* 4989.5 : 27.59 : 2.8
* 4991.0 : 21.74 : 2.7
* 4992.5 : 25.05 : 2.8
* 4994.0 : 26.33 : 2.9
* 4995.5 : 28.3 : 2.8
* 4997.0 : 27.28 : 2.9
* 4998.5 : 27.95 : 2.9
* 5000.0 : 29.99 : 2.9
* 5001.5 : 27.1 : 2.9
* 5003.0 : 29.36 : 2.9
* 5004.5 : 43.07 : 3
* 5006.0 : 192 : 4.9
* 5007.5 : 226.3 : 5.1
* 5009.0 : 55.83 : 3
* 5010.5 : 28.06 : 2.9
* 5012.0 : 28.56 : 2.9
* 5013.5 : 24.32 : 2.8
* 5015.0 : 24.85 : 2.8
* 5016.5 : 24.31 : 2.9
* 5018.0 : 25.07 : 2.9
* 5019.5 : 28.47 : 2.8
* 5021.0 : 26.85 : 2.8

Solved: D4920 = 0.1 angstroms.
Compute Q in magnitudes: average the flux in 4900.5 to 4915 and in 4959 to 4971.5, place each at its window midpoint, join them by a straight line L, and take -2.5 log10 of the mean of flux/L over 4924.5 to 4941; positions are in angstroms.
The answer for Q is 0.13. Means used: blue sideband 26.4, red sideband 36.3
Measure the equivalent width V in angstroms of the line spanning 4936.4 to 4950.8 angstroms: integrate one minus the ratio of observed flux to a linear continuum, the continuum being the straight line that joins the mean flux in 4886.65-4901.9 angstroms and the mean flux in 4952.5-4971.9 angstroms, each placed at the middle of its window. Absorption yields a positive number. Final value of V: 4.0 angstroms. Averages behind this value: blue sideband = 27.8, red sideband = 39.2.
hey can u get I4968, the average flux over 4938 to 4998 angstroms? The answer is 30.1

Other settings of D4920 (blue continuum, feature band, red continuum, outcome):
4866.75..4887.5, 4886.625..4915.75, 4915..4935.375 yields -1.3 angstroms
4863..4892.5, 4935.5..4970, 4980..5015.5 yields 3.2 angstroms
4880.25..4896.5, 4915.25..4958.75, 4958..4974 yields 6.2 angstroms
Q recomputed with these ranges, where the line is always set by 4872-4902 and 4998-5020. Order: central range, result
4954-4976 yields 0.19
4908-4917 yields 0.25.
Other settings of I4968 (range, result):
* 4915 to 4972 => 31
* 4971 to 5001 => 25.9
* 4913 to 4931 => 26.8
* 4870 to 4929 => 26.3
